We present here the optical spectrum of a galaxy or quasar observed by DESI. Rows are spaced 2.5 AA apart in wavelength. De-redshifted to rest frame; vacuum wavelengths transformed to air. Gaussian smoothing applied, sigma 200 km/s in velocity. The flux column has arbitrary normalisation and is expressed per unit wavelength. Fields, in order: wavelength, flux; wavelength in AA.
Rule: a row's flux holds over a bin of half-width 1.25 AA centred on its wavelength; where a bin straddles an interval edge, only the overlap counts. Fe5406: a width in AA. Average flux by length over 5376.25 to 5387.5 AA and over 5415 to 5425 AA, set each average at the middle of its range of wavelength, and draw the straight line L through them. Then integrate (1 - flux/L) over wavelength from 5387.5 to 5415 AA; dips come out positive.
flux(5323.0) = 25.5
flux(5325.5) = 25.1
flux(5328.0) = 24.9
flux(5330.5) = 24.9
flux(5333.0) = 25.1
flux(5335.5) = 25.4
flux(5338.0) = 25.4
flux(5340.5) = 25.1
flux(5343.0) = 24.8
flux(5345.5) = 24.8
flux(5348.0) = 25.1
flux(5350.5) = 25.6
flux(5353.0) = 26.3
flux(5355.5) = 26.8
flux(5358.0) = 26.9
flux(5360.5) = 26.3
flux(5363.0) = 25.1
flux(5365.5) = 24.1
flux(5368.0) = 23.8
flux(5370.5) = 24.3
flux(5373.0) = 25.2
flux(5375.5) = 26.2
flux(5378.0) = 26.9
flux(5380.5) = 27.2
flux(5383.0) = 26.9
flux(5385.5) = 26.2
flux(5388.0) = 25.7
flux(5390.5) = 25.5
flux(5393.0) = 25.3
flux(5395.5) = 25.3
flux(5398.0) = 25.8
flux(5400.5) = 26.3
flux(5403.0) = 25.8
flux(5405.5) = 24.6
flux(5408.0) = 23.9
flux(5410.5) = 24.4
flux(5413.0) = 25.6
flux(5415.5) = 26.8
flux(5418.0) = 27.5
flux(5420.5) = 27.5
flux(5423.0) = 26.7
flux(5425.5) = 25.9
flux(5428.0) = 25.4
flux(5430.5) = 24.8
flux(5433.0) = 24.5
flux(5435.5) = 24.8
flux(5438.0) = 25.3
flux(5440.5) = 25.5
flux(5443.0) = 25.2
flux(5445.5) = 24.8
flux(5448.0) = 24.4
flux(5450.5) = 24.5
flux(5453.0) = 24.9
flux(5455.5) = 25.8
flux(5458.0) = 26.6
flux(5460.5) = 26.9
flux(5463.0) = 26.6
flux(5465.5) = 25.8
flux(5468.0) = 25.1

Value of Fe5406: 1.6 AA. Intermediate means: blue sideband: 26.7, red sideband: 27.1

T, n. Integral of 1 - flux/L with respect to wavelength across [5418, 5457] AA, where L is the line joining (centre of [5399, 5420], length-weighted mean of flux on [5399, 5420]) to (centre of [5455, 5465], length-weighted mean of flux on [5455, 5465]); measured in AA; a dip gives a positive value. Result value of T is 1.1 AA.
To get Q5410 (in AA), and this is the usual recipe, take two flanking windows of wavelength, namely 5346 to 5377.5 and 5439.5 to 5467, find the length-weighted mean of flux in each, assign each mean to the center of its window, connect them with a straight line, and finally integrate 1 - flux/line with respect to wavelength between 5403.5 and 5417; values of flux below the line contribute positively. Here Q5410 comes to 0.2 AA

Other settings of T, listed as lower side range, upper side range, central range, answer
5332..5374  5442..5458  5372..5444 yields -1.68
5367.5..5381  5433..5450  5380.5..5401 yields -0.40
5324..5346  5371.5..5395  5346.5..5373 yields 0.17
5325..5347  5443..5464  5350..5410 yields -1.00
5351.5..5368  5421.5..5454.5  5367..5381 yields 0.05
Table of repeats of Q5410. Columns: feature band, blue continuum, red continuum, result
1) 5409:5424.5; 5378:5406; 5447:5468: -0.3 AA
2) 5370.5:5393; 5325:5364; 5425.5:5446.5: -0.7 AA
